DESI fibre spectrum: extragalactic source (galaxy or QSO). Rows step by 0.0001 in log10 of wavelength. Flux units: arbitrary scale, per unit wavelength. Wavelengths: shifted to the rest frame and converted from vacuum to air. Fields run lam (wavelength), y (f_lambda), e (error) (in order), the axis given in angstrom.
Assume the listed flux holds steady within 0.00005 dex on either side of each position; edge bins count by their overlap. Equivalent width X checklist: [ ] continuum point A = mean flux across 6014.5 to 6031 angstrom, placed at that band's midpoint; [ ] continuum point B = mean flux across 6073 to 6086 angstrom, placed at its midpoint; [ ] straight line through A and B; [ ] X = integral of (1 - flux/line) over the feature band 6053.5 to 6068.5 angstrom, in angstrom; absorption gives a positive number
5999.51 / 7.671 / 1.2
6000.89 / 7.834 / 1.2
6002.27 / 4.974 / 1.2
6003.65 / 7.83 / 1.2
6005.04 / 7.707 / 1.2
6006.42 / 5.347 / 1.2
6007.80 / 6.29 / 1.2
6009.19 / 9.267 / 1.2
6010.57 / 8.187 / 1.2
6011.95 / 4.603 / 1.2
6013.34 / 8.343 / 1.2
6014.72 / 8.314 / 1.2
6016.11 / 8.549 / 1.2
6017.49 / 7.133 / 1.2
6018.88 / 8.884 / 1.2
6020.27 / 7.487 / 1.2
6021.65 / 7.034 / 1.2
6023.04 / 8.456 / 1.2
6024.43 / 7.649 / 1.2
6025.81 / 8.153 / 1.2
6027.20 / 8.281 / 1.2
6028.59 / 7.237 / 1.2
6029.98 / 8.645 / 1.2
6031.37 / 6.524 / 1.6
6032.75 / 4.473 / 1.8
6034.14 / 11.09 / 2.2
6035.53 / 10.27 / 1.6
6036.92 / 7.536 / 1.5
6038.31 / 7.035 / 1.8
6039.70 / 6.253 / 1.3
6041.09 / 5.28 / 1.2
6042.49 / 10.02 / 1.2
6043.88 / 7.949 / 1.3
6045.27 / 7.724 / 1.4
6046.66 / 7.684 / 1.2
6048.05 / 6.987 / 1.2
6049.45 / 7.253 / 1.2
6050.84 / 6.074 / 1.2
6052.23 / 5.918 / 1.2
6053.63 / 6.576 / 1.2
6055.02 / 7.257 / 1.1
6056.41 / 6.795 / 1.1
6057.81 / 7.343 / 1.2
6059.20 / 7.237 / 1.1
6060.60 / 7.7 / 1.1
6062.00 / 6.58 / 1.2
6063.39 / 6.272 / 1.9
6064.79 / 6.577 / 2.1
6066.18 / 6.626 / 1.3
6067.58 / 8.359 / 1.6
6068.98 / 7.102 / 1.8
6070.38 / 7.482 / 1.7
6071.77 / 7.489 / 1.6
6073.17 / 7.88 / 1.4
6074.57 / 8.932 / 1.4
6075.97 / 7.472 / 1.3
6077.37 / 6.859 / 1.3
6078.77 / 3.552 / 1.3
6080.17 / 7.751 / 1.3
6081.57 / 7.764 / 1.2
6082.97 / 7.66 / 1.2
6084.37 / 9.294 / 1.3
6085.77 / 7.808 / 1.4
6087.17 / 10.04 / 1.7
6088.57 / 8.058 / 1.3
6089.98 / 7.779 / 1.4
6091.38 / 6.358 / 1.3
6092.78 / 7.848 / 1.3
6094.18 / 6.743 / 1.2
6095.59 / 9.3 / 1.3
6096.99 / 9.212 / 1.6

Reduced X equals 1.1 angstrom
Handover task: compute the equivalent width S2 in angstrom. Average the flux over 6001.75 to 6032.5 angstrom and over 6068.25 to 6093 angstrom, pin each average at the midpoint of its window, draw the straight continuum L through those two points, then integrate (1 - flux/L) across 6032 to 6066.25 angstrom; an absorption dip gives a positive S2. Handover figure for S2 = 1.4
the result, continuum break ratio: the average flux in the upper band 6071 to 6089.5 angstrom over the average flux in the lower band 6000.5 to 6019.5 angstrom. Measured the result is 1.1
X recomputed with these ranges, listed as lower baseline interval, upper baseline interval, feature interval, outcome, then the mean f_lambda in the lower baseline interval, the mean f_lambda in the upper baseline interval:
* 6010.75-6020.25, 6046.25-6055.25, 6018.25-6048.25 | -2.3 angstrom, 7.65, 6.77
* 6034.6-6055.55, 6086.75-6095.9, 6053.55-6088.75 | 1.2 angstrom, 7.36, 7.9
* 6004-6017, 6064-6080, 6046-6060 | 0.6 angstrom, 7.41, 7.14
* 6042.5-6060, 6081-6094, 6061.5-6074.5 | 0.6 angstrom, 7.19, 8.02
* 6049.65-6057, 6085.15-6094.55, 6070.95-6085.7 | -0.1 angstrom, 6.58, 7.84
